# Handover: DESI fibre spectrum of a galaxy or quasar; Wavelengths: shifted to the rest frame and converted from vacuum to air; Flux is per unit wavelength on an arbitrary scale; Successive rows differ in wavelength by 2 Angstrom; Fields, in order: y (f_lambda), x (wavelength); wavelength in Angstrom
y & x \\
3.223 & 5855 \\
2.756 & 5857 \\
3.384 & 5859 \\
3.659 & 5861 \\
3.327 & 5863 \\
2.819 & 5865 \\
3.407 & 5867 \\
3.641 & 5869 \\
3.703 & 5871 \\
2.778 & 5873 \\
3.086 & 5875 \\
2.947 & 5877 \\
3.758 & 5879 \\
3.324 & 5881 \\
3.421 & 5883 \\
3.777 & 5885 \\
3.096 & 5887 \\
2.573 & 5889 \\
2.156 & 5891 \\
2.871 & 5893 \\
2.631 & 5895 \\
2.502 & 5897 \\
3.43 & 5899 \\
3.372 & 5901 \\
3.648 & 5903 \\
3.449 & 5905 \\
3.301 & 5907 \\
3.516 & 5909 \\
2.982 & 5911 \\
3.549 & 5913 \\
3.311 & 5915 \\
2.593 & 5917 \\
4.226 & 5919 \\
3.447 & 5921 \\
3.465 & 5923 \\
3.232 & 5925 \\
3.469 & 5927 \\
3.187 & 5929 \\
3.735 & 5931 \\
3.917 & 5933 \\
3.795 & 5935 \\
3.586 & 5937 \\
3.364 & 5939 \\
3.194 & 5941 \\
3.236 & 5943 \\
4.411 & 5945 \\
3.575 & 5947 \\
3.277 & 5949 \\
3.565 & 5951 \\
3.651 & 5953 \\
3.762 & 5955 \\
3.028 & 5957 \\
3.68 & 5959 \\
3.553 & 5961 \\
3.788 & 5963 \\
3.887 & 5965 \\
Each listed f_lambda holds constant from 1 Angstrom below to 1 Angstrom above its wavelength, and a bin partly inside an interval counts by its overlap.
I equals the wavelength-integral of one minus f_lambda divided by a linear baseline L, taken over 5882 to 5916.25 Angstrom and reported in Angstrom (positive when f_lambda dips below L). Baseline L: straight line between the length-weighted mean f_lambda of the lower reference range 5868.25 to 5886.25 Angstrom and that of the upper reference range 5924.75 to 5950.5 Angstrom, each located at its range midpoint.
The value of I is 2.88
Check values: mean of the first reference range 3.37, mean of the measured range 3.15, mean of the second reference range 3.55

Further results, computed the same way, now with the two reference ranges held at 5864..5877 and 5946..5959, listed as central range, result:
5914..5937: -0.61 Angstrom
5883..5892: 0.86 Angstrom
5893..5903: 0.82 Angstrom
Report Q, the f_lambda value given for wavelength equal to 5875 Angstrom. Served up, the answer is 3.086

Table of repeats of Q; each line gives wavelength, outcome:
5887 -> 3.096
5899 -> 3.43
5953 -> 3.651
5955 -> 3.762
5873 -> 2.778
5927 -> 3.469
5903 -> 3.648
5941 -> 3.194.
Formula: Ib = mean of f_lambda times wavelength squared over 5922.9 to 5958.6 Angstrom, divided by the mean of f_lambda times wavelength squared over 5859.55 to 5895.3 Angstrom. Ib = 1.13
